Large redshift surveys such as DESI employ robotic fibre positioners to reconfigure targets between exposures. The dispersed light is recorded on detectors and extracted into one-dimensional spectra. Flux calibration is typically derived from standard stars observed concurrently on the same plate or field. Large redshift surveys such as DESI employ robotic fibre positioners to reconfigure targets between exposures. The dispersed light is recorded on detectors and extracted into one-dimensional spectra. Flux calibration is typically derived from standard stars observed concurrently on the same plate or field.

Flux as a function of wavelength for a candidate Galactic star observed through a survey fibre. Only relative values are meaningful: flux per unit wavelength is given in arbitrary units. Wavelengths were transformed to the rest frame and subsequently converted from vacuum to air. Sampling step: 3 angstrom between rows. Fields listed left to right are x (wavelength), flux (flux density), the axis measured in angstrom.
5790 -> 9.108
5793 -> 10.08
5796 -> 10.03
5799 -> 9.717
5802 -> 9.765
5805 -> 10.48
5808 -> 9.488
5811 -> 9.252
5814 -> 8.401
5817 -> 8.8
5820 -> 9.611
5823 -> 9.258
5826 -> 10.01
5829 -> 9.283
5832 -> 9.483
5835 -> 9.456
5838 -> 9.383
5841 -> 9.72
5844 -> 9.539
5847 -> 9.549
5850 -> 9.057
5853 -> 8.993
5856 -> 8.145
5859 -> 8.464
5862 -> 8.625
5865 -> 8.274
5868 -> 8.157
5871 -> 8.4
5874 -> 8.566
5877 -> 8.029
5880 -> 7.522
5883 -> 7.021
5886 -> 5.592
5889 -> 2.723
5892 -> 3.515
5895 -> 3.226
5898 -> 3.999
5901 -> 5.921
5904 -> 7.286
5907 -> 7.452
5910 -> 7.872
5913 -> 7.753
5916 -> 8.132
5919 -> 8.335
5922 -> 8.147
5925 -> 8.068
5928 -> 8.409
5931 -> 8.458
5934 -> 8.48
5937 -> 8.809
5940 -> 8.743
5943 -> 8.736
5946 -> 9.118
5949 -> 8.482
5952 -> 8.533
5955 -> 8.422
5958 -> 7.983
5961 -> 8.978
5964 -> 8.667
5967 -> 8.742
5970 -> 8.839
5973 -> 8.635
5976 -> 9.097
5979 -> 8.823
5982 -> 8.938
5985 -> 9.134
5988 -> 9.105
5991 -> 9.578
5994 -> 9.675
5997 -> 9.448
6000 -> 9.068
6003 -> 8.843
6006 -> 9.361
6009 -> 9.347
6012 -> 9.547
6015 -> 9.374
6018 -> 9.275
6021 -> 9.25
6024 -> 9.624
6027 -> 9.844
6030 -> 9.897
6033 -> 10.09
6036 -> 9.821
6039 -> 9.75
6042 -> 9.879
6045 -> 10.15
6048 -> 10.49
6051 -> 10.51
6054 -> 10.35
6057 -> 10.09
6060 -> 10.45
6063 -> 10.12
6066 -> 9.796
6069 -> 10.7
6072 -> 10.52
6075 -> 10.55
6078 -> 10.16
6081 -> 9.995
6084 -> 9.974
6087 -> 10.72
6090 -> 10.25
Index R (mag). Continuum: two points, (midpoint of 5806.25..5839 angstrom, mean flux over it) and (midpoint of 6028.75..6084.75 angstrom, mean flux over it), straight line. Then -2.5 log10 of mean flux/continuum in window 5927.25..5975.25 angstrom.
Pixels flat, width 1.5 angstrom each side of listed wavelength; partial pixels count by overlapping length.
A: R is 0.14 mag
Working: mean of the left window 9.32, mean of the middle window 8.64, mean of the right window 10.2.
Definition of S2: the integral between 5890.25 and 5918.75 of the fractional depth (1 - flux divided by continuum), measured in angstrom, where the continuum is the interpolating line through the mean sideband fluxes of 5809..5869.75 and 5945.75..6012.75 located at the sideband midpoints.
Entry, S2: 8.93 angstrom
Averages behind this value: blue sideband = 9.07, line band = 6.2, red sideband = 8.96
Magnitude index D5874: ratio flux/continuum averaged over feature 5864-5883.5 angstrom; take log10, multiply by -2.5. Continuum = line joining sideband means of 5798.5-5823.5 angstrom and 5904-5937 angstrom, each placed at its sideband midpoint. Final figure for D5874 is 0.08 mag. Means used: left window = 9.41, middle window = 8.04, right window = 8.1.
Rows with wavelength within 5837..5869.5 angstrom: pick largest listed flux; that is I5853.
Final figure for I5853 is 9.72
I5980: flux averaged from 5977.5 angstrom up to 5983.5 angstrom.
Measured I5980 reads 8.88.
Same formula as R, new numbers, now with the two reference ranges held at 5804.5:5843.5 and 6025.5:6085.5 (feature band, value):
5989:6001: 0.058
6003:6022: 0.078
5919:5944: 0.154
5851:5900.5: 0.365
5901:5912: 0.302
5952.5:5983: 0.137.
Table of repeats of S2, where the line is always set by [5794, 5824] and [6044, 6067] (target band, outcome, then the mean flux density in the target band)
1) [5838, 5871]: 2.66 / 8.86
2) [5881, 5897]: 8.61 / 4.5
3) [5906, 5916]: 2.08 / 7.77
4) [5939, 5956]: 2.13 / 8.68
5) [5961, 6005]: 4.34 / 9.04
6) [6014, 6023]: 0.74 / 9.31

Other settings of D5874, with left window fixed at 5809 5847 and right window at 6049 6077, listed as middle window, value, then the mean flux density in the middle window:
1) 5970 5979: 0.13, 8.85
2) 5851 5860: 0.11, 8.57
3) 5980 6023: 0.09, 9.28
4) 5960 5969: 0.13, 8.79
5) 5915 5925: 0.19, 8.19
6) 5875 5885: 0.27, 7.48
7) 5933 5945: 0.13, 8.72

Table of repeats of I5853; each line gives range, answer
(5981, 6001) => 9.675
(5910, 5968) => 9.118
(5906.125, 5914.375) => 7.872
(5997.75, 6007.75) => 9.361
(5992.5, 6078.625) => 10.7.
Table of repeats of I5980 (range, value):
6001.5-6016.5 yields 9.29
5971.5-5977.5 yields 8.87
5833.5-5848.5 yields 9.53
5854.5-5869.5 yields 8.33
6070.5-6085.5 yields 10.2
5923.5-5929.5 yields 8.24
